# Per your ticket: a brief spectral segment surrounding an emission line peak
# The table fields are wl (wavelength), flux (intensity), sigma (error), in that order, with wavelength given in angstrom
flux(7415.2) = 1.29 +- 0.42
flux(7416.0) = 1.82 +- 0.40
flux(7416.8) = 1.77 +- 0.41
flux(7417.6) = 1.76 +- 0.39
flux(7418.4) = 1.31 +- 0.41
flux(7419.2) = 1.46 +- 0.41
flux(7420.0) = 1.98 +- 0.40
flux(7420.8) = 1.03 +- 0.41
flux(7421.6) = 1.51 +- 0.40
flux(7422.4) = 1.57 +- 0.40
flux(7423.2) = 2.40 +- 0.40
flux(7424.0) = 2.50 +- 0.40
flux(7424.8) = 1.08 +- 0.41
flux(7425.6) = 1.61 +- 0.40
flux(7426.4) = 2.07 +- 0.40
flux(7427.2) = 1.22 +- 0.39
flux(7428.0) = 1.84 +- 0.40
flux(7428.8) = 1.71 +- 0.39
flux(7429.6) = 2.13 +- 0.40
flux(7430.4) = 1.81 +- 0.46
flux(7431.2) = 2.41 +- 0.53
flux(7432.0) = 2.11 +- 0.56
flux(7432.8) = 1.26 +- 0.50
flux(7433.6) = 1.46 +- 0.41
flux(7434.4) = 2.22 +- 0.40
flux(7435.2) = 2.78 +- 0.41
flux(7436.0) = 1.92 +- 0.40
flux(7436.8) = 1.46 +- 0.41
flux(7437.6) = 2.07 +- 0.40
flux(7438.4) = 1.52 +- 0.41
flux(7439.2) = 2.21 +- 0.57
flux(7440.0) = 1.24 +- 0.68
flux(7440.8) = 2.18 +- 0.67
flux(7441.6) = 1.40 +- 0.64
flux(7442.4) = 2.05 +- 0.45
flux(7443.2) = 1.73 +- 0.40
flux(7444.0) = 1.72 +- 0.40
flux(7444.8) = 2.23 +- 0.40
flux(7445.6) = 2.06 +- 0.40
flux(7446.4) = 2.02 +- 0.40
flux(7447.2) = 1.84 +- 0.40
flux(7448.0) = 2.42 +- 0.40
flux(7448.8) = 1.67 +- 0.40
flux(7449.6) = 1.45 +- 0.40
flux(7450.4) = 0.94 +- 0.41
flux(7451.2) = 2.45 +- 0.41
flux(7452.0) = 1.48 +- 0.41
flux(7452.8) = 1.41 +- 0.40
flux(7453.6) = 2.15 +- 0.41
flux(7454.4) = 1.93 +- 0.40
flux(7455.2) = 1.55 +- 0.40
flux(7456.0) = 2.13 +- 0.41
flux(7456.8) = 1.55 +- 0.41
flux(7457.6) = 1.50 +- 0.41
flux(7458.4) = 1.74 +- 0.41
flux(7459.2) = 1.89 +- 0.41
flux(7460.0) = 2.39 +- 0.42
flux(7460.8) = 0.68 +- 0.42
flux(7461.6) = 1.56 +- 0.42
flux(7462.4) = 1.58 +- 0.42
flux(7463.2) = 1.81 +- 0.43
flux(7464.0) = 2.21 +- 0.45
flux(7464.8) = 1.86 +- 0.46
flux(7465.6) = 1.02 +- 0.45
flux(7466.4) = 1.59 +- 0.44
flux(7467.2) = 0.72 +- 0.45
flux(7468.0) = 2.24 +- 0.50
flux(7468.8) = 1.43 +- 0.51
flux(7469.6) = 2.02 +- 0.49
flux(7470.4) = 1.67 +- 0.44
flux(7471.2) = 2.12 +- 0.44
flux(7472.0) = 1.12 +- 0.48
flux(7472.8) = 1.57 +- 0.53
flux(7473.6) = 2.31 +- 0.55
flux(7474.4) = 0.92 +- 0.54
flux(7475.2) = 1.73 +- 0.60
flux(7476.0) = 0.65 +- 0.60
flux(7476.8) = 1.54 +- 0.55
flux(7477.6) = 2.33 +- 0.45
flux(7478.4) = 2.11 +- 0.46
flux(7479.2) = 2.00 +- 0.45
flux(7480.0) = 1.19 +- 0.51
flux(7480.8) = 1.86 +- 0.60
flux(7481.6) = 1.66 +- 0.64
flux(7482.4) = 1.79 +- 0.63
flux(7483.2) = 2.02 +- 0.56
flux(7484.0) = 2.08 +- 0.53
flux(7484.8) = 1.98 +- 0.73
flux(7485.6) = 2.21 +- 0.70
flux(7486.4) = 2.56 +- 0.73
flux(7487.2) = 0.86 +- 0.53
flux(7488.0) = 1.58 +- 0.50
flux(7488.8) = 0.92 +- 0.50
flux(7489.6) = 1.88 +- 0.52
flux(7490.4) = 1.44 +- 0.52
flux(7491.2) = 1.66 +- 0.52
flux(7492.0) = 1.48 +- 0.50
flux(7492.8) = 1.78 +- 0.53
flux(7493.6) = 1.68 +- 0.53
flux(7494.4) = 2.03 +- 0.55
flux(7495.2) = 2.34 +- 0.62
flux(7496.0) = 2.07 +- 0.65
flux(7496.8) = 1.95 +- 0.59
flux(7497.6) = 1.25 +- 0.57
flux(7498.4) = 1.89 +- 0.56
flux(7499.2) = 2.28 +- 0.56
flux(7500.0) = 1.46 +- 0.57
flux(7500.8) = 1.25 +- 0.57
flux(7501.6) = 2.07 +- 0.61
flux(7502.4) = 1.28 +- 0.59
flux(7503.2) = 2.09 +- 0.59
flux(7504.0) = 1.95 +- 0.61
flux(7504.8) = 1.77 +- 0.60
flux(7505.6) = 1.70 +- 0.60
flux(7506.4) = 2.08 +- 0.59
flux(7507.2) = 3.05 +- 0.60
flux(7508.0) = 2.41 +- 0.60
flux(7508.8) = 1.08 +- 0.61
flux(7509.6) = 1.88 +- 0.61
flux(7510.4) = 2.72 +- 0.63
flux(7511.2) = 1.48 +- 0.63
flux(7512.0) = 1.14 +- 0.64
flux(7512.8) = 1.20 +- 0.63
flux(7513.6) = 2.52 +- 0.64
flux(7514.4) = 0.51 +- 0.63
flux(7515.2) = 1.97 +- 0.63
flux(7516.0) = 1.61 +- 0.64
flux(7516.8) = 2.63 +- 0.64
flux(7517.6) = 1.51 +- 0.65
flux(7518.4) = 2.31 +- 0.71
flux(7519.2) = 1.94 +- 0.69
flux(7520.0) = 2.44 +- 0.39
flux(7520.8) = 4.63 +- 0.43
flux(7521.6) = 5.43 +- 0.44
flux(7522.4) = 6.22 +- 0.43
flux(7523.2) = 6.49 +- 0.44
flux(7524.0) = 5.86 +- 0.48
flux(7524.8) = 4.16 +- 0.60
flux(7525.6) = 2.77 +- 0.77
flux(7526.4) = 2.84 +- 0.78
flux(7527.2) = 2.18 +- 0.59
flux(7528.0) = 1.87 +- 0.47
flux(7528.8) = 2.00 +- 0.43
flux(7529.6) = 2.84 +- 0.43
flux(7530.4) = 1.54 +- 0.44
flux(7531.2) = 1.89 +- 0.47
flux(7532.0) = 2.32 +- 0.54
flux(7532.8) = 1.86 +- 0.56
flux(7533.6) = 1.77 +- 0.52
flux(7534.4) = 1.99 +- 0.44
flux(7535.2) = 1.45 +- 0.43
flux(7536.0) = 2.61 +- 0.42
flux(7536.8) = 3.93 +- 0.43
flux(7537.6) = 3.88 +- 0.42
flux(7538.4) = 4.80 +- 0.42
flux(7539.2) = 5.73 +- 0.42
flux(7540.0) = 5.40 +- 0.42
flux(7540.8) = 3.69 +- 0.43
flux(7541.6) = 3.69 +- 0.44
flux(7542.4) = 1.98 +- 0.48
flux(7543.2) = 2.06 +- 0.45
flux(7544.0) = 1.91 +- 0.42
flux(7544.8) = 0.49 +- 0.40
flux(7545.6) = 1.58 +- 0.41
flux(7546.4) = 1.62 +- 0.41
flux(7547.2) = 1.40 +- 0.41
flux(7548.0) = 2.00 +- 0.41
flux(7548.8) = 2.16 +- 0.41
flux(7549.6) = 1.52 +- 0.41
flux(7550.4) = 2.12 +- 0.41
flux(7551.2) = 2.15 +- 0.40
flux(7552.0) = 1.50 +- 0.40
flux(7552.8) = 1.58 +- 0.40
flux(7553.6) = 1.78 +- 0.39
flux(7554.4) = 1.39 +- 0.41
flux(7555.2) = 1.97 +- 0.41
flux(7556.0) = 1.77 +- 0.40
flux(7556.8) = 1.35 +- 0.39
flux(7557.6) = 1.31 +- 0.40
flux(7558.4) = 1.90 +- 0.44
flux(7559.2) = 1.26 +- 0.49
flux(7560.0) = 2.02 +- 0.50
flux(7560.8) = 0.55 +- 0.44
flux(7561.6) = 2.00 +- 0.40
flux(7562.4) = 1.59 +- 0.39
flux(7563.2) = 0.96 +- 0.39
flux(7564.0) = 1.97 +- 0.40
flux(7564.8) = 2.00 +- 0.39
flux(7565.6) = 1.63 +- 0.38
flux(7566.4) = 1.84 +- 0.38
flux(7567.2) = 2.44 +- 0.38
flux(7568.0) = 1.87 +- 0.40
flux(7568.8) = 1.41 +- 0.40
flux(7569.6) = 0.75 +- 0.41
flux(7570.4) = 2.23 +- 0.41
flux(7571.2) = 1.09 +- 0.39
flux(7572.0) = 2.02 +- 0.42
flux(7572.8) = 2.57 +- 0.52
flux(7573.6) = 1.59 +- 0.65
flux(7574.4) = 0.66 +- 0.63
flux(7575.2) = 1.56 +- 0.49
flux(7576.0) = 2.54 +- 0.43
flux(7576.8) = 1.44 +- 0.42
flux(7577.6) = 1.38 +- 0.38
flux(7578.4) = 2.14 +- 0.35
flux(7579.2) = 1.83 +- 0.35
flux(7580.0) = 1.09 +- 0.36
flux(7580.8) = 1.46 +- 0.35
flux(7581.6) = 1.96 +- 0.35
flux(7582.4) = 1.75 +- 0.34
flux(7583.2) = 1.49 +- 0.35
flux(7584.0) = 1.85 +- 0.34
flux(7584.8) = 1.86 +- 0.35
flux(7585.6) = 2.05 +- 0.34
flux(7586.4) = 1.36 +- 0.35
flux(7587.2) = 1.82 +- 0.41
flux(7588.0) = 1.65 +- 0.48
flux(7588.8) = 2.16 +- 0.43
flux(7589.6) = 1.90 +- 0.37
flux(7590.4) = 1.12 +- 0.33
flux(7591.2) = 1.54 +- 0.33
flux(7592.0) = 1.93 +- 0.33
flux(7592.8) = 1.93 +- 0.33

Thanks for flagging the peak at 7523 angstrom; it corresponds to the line [S II] 6716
